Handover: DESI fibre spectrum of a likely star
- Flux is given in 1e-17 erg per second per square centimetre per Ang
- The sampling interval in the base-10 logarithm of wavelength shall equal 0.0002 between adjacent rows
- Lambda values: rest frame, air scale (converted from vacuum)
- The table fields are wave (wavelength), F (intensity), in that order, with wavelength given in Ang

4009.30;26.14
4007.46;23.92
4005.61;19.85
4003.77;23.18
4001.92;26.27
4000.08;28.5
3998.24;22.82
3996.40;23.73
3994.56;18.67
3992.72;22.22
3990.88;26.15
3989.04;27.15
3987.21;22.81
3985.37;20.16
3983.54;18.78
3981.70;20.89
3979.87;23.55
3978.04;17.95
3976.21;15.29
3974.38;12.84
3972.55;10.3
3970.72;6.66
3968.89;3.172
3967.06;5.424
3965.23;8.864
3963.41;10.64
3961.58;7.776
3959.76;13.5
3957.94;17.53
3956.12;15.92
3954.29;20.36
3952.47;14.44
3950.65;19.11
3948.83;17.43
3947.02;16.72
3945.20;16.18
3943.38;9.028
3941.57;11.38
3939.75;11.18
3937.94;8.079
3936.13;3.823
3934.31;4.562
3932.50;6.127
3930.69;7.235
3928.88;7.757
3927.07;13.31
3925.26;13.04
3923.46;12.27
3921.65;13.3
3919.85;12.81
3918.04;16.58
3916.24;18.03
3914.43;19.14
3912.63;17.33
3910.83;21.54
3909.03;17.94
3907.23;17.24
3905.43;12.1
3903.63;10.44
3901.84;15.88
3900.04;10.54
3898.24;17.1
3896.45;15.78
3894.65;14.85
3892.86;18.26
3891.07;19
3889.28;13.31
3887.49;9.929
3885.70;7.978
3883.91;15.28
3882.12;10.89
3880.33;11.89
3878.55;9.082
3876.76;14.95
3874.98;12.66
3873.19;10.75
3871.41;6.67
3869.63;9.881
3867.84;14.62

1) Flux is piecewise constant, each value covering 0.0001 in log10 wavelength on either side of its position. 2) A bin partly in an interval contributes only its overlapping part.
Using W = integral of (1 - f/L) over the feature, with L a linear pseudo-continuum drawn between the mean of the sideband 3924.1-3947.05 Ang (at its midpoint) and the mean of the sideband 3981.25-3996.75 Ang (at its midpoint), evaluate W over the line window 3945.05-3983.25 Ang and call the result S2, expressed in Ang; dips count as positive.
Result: 4.25 Ang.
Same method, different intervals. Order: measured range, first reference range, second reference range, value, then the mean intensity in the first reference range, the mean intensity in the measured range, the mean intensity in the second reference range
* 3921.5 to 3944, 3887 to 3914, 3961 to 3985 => 8.1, 15.6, 9.18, 12.7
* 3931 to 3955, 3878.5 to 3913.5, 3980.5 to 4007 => 8.7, 14.4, 12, 23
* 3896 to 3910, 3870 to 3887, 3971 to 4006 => -1.5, 11.1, 14.6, 20.9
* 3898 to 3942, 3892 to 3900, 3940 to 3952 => 7.7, 15.8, 12.7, 14.8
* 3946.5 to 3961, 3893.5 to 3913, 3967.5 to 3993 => 0.0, 15.5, 16.7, 17.4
